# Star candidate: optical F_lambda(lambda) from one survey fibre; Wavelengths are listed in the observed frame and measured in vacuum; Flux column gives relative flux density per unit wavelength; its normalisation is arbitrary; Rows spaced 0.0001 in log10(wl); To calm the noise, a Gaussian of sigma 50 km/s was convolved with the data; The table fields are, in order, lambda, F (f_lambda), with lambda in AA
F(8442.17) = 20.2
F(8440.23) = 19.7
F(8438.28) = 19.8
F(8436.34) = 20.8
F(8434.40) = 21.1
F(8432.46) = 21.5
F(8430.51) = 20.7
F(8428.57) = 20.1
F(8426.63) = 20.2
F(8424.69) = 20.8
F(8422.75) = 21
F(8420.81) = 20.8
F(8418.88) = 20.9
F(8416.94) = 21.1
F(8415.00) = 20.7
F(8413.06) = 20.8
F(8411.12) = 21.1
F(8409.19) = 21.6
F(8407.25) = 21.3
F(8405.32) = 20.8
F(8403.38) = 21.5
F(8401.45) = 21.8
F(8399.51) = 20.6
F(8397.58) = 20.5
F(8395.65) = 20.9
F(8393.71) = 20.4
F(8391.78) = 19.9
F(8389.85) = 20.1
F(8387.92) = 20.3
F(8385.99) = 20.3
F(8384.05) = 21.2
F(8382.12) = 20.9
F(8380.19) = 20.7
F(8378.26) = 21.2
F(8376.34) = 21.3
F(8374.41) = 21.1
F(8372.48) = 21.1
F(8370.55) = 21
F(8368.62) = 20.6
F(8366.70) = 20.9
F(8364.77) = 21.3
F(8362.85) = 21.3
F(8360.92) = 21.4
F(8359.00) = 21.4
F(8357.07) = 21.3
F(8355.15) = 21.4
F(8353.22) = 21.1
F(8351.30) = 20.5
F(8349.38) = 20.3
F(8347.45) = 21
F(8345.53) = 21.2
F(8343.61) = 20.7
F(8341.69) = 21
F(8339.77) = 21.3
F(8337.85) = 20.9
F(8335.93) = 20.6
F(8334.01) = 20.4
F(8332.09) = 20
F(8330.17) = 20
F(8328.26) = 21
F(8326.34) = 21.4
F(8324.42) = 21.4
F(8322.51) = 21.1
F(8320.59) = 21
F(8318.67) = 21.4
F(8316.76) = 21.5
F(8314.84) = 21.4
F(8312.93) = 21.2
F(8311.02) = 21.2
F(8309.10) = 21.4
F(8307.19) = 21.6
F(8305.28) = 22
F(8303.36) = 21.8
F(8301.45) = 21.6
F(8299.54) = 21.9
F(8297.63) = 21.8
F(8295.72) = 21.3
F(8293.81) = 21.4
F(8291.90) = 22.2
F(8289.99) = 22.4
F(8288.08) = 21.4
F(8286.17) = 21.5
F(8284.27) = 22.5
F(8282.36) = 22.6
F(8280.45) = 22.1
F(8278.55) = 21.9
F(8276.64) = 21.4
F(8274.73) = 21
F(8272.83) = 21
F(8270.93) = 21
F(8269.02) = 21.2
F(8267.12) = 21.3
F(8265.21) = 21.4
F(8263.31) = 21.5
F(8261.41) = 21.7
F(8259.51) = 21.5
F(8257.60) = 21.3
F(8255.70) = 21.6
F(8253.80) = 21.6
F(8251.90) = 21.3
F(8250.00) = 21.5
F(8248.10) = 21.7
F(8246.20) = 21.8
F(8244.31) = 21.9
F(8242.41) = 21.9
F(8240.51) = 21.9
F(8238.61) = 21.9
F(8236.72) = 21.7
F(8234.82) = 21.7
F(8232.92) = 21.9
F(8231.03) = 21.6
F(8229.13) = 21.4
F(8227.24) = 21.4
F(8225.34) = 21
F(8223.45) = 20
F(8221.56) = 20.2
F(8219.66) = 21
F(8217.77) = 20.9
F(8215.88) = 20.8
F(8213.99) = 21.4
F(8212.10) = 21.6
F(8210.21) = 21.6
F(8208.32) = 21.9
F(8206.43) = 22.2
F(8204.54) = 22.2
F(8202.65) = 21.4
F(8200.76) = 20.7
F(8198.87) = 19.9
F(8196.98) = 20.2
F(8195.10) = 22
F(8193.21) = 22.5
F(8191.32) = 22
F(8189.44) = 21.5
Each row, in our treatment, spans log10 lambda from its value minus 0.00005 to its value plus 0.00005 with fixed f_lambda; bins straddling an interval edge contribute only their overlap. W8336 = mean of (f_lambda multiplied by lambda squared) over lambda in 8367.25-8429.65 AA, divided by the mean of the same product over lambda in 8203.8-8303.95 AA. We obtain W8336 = 1.00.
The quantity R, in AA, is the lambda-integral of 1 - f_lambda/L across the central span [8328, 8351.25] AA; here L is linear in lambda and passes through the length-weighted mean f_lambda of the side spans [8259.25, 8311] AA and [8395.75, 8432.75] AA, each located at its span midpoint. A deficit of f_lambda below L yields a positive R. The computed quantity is 0.7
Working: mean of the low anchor 21.6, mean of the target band 20.7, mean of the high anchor 20.9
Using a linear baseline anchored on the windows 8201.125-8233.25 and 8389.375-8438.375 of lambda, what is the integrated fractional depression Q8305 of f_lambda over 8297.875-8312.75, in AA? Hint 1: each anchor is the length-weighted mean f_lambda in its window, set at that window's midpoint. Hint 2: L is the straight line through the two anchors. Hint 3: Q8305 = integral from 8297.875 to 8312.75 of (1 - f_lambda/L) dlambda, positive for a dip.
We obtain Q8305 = -0.4 AA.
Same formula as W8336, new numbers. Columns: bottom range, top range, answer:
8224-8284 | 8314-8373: 0.99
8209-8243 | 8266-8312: 1.03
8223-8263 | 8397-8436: 1.01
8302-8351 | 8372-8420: 1.01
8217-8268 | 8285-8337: 1.01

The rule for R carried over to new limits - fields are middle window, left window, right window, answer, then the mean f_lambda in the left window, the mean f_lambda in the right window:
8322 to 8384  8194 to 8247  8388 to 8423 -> 0.1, 21.4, 20.9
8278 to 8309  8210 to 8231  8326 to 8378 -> -1.3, 21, 20.9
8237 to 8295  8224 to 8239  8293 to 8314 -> -0.3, 21.5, 21.6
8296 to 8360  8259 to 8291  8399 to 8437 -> 0.7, 21.6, 21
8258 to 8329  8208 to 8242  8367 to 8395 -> -1.6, 21.3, 20.7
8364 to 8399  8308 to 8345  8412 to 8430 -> 0.1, 21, 20.7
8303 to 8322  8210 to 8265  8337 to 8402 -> -0.3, 21.4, 20.9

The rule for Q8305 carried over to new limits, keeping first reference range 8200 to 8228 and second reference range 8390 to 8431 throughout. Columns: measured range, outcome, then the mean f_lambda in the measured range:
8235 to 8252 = -0.48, 21.8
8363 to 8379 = -0.13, 21.1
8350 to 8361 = -0.11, 21.1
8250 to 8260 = -0.15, 21.4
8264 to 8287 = -0.52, 21.6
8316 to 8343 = 0.09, 20.9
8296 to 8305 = -0.30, 21.7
